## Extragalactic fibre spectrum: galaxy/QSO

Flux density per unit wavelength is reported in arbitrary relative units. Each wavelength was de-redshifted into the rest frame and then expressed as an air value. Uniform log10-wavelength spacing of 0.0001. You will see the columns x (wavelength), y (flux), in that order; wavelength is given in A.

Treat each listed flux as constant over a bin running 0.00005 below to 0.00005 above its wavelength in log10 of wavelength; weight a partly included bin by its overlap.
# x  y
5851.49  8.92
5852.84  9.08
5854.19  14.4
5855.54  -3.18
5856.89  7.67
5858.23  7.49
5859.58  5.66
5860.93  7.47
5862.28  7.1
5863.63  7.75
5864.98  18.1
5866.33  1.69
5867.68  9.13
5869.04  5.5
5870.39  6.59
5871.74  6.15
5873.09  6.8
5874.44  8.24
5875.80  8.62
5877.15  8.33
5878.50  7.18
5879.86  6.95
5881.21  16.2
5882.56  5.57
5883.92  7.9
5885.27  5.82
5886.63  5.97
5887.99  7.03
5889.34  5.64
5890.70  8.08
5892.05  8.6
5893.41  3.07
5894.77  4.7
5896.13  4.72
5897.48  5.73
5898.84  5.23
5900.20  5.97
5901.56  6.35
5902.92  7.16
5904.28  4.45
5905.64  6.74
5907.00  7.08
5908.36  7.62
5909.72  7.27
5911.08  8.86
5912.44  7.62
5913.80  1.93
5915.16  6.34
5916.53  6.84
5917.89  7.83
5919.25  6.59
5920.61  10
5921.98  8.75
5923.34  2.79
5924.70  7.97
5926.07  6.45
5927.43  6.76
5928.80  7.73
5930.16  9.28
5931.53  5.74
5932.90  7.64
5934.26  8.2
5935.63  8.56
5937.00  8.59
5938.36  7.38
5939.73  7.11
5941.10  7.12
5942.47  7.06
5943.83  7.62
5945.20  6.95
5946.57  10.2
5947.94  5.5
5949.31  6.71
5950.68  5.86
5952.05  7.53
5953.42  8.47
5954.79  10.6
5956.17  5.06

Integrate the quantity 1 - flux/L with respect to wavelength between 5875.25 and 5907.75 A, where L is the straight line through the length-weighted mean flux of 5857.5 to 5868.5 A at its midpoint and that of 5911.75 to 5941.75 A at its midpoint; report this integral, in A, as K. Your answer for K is 3.6 A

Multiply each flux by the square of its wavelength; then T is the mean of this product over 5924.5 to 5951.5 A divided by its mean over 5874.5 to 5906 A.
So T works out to 1.11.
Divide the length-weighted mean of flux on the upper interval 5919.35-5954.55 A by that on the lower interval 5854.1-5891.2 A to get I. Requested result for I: 1.0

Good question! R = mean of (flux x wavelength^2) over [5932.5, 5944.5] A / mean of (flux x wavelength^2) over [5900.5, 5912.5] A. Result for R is 1.12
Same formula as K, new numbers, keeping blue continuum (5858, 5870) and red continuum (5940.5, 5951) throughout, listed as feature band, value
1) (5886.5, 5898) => 2.4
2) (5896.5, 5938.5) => 2.5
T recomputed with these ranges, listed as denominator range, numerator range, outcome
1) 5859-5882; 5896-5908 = 0.75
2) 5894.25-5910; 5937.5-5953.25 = 1.21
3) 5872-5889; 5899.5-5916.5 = 0.84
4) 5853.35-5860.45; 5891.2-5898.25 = 0.85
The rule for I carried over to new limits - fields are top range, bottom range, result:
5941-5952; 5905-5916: 1.07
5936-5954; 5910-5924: 1.09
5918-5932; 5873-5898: 1.02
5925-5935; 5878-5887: 0.93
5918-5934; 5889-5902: 1.26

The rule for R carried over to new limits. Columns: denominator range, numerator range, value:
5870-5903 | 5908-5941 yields 1.06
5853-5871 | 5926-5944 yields 1.05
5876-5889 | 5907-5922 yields 0.92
